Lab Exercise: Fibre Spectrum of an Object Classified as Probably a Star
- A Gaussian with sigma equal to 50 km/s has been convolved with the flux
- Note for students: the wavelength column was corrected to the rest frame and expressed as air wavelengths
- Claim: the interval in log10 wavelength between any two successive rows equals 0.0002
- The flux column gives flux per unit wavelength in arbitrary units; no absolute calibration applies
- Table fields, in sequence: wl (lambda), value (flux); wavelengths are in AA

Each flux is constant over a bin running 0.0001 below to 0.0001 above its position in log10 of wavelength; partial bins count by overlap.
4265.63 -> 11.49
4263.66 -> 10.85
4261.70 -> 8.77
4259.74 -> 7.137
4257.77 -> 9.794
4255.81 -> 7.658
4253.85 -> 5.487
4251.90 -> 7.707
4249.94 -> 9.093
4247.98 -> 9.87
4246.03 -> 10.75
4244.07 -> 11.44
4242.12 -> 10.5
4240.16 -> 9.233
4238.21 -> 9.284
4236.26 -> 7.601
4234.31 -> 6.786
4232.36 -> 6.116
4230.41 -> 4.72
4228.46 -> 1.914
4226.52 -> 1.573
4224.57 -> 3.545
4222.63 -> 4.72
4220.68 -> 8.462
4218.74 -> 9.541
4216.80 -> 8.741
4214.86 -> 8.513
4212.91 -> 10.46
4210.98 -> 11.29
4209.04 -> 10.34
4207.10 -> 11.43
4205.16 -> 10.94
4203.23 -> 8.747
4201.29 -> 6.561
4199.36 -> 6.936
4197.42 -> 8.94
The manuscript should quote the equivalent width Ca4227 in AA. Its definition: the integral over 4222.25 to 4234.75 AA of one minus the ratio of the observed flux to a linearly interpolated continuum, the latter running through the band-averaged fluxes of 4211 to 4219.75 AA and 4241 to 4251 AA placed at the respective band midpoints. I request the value 7.4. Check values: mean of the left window 9.53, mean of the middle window 4.06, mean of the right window 10.3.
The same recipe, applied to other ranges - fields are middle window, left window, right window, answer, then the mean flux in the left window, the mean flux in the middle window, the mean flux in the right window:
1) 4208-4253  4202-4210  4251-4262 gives 5.1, 10.2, 7.92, 7.7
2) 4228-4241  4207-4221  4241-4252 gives 4.3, 9.82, 6.68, 10.1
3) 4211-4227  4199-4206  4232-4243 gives 1.9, 8.37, 7.37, 8.35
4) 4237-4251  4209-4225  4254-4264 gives -2.5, 8.45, 9.97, 8.43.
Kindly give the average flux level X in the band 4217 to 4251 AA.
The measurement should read 7.4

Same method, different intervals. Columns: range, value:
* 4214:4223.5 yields 8.02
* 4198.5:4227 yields 8.24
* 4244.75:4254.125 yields 8.91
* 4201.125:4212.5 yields 10.2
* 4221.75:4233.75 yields 3.86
